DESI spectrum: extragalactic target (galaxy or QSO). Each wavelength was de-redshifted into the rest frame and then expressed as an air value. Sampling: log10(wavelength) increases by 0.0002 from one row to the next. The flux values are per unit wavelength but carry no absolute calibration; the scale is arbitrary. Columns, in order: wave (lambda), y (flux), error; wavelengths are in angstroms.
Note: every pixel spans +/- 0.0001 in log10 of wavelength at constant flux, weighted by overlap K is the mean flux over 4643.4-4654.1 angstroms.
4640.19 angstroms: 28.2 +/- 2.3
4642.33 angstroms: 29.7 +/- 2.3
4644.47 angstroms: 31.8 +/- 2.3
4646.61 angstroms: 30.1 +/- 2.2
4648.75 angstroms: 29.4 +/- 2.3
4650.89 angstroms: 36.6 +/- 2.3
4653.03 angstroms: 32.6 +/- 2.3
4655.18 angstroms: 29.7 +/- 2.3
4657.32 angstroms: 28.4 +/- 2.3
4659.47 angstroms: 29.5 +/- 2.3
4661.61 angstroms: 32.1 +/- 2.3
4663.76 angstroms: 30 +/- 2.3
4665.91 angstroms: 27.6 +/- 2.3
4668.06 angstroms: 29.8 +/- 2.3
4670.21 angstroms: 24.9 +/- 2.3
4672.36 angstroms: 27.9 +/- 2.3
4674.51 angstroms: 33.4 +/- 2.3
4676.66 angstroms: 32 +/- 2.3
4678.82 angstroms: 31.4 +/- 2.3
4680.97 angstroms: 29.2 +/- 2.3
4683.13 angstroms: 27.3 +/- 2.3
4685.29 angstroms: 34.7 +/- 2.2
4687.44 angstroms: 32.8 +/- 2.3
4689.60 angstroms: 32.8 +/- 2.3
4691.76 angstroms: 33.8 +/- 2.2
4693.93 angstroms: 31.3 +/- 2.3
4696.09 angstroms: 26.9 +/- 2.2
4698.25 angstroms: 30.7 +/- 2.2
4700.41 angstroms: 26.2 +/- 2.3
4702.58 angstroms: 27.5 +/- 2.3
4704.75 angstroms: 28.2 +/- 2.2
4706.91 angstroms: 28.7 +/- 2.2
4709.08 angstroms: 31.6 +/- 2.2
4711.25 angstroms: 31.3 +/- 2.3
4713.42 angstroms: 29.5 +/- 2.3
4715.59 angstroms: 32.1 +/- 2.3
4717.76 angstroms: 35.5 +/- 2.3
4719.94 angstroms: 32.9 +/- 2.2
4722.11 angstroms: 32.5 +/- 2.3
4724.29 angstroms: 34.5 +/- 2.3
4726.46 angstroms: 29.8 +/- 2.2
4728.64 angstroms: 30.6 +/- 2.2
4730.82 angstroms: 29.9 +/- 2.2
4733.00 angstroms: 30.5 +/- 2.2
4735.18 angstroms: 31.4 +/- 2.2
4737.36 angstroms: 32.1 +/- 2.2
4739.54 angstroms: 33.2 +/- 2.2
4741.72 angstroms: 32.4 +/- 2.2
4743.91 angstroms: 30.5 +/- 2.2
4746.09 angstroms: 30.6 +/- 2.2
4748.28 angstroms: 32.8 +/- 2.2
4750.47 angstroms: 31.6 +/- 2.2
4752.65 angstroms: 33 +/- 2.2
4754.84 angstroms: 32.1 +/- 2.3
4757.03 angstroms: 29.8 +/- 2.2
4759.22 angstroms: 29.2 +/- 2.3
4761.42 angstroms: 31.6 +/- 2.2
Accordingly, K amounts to 32.1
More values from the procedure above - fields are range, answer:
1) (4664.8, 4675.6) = 28.7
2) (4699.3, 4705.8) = 27.3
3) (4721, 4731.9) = 31.5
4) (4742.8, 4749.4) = 31.3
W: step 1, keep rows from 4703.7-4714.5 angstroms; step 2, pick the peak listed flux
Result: 31.6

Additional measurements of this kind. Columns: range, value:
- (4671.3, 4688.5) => 34.7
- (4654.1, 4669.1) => 32.1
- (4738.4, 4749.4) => 33.2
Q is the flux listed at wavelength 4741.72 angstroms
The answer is 32.4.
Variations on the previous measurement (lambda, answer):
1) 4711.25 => 31.3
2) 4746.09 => 30.6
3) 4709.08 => 31.6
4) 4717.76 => 35.5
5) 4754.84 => 32.1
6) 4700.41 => 26.2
